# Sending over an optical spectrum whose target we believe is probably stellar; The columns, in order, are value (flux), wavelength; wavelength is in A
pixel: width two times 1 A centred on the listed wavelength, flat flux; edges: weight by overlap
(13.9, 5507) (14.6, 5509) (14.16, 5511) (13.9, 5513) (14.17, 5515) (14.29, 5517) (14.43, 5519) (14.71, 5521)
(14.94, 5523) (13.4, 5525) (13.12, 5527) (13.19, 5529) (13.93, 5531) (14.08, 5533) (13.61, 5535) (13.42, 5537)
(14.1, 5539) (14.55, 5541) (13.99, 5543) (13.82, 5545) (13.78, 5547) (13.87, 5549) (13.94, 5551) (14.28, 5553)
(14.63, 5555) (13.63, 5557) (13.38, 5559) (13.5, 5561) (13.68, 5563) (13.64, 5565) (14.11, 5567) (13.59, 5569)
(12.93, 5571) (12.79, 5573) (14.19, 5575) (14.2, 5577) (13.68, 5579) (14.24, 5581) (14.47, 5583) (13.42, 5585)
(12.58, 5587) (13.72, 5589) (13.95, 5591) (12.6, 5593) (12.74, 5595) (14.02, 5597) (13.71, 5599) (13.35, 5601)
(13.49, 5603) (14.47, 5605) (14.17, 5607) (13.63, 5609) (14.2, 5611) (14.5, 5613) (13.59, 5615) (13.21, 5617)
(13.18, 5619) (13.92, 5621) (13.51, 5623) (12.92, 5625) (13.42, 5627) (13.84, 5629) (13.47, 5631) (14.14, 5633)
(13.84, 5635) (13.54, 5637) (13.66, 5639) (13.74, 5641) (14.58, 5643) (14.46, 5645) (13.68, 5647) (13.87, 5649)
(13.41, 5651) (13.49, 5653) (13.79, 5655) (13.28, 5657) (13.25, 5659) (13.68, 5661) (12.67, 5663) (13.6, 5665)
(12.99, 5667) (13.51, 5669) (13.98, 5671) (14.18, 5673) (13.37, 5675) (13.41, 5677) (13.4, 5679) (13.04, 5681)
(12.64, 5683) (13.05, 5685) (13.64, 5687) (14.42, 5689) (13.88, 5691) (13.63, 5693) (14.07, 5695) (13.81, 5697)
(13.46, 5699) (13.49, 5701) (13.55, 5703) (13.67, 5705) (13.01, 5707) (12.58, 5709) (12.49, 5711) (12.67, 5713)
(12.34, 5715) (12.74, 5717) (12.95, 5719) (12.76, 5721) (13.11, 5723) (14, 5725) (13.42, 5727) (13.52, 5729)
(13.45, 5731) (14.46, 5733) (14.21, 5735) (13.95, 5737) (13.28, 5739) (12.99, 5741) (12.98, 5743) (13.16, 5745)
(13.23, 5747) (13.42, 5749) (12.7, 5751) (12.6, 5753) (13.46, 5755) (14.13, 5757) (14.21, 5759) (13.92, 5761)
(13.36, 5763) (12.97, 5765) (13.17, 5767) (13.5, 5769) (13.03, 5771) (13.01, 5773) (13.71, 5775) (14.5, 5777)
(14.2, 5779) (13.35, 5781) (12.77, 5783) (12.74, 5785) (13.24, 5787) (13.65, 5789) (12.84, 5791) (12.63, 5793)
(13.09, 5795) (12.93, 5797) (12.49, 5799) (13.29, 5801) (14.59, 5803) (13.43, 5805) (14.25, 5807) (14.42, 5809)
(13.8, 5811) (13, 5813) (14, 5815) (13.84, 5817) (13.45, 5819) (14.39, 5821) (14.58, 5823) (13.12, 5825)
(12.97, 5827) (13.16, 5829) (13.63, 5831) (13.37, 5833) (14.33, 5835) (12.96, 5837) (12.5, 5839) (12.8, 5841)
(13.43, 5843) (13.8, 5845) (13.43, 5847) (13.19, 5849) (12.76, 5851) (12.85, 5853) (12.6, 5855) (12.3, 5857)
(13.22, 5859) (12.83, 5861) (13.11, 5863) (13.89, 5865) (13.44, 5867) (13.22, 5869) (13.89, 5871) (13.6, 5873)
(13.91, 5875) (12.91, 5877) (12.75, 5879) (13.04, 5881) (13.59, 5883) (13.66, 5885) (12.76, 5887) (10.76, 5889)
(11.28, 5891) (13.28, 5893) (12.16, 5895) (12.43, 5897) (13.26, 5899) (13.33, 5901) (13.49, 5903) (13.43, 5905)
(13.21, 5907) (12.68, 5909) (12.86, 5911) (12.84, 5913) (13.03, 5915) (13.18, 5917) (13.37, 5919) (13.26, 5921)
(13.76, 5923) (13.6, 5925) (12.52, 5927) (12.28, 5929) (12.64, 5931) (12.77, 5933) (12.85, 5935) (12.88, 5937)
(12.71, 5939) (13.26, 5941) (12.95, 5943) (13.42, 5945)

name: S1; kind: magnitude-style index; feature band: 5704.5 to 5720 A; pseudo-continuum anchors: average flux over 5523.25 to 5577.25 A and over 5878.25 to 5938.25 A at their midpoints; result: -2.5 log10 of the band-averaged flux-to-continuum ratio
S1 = 0.049 mag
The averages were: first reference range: 13.8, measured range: 12.8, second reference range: 12.9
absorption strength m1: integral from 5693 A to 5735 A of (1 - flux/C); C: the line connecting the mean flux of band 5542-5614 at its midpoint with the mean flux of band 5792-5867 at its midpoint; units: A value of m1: 0.7 A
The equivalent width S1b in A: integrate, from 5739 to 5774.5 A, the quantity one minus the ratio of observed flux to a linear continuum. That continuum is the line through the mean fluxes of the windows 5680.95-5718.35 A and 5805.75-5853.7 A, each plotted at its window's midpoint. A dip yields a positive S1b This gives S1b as 0.23 A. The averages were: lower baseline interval 13.3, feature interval 13.3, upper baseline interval 13.5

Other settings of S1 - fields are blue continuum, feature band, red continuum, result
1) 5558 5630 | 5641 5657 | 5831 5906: -0.026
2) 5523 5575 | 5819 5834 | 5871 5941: -0.037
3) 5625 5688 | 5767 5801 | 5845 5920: 0.002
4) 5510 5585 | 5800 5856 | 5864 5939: -0.024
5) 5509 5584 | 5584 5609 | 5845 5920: 0.020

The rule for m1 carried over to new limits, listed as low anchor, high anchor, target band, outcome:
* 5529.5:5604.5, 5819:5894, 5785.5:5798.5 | 0.3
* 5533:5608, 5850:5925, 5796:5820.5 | -0.8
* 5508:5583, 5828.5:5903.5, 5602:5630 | 0.0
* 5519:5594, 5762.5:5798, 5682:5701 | -0.2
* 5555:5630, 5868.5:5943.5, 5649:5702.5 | -0.2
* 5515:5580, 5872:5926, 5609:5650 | -0.3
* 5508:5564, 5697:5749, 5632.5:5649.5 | -0.5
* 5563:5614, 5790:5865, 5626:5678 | -0.2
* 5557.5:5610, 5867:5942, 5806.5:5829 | -1.0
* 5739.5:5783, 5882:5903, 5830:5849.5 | -0.6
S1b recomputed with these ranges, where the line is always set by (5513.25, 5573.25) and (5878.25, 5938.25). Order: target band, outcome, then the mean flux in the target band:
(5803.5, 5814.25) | -0.5 A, 13.8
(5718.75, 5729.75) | 0.1 A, 13.3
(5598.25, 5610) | -0.1 A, 13.8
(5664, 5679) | 0.0 A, 13.6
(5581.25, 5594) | 0.2 A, 13.5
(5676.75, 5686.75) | 0.3 A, 13.1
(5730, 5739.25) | -0.4 A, 13.9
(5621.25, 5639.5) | 0.0 A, 13.6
